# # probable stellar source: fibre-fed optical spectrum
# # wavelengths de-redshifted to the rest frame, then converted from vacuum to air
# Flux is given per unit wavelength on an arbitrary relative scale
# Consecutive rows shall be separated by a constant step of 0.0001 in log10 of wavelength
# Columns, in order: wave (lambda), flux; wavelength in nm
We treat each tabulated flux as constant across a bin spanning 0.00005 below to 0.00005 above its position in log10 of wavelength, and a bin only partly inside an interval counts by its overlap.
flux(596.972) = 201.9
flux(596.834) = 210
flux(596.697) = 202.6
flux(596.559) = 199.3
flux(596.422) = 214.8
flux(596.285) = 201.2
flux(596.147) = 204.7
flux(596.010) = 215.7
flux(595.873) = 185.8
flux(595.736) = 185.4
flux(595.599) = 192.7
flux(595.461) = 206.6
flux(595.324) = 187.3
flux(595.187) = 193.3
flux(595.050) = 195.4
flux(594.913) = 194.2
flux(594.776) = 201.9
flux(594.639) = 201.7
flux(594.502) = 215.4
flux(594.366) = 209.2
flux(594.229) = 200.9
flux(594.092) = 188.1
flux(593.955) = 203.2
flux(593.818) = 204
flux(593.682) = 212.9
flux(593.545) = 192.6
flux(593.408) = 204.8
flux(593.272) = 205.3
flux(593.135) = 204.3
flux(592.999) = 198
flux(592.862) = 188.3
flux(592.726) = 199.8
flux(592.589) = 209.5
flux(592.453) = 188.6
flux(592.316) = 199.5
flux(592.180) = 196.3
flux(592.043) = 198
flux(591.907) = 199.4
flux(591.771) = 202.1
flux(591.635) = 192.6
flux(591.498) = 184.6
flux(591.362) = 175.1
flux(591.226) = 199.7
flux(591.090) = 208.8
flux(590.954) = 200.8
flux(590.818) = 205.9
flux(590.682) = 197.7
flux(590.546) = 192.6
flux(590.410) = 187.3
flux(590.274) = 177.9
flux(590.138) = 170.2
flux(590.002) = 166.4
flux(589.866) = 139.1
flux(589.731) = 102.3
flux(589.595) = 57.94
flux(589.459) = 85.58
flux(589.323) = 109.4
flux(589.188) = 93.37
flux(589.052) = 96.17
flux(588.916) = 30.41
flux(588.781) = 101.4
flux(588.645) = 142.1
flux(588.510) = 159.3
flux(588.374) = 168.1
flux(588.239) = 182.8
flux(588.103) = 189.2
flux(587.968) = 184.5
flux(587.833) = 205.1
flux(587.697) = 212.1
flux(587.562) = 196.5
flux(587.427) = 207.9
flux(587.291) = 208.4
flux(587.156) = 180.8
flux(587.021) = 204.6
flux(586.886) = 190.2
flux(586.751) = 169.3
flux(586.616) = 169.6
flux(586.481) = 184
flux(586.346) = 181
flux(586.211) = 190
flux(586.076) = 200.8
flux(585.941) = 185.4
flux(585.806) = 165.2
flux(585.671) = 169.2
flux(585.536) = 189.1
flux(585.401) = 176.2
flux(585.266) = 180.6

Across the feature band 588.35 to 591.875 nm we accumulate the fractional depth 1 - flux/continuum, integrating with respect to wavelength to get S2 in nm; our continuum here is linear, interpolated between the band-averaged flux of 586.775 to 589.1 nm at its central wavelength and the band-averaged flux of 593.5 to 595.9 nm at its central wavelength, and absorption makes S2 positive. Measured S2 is 0.53 nm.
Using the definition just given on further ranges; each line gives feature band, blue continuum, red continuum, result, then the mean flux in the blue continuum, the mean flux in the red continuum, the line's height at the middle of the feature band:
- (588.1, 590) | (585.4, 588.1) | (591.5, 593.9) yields 0.74 nm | 189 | 199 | 193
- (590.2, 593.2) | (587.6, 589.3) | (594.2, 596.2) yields -0.41 nm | 147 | 199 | 172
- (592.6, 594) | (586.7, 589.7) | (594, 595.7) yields -0.10 nm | 153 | 199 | 188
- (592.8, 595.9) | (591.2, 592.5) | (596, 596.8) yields 0.02 nm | 193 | 206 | 200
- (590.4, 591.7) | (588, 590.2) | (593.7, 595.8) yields -0.38 nm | 125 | 199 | 151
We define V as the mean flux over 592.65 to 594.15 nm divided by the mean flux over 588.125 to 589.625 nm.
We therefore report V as 1.74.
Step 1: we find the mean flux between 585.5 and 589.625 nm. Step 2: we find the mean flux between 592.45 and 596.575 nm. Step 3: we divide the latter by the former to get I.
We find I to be 1.2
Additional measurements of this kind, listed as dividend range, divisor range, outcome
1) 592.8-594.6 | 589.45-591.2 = 1.23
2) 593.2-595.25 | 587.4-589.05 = 1.25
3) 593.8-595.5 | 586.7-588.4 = 1.03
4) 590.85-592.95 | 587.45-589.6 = 1.38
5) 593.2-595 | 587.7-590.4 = 1.47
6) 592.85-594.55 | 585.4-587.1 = 1.11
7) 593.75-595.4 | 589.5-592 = 1.14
